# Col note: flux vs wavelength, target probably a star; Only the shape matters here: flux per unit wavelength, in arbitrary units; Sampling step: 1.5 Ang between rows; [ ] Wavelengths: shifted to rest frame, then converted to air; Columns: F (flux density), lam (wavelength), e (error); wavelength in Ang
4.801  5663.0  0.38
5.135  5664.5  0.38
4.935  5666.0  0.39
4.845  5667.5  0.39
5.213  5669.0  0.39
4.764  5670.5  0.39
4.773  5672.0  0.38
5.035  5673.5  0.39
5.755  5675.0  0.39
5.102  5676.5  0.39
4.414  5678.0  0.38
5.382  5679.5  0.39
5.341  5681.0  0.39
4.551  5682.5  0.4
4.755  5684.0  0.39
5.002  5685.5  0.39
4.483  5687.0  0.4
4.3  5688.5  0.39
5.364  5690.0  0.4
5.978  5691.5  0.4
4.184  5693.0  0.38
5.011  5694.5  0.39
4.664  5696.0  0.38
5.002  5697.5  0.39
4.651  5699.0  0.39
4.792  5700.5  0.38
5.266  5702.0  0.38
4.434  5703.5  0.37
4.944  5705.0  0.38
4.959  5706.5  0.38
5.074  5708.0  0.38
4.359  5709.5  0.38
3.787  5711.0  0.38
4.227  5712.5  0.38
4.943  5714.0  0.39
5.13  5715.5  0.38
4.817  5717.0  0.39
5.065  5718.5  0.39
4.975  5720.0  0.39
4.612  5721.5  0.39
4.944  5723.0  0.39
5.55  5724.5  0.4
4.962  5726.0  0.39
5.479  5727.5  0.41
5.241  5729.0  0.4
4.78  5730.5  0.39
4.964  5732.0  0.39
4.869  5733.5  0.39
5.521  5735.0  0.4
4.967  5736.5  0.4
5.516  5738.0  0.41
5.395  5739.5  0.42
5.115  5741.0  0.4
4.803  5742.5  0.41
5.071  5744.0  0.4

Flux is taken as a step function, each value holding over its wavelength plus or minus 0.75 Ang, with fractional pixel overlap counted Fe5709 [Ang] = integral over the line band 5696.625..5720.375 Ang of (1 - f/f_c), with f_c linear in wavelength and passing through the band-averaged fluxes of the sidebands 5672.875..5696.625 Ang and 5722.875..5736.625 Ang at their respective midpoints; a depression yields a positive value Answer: 1.3 Ang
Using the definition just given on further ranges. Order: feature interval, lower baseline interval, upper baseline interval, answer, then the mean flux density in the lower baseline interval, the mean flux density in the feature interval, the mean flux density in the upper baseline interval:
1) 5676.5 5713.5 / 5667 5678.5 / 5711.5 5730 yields 1.4 Ang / 5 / 4.8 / 4.98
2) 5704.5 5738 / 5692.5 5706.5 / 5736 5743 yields 0.5 Ang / 4.79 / 4.93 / 5.18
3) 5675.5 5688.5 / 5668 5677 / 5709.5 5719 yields 0.3 Ang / 5.1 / 4.86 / 4.63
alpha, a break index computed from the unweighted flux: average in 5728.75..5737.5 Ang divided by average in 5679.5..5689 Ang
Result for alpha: 1.05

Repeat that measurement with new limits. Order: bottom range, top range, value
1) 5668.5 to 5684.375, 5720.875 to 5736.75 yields 1.02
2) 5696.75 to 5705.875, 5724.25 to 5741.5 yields 1.07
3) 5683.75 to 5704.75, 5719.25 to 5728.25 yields 1.05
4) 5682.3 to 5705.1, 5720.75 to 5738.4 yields 1.06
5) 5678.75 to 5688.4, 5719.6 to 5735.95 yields 1.04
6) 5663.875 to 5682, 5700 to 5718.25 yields 0.94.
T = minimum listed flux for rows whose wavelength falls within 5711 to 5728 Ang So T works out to 3.787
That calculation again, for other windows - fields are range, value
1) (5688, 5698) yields 4.184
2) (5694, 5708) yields 4.434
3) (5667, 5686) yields 4.414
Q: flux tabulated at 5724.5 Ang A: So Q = 5.55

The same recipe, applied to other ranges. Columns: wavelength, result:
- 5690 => 5.364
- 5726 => 4.962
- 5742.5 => 4.803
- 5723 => 4.944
